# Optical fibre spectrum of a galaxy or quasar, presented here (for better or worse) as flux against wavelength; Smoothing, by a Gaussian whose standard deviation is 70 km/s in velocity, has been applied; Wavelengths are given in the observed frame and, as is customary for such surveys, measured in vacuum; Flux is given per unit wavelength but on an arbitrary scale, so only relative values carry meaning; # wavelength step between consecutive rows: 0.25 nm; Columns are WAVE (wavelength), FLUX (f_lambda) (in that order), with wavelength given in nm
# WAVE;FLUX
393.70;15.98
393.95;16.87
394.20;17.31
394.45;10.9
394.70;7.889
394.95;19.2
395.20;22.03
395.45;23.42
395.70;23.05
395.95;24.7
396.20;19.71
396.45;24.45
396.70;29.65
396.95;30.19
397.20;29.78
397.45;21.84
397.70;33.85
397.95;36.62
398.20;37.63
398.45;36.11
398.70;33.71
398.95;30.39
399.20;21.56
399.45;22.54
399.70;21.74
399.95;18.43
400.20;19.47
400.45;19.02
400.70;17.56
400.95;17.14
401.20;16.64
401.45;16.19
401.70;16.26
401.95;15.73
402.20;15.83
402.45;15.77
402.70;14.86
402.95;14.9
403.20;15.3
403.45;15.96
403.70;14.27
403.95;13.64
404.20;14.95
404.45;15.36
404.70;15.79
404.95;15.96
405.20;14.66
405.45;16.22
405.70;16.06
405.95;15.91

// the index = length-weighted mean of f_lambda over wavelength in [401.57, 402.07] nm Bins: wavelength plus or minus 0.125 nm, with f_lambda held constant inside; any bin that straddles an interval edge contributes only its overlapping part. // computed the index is 16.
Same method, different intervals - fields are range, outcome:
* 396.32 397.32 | 28.5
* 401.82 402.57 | 15.8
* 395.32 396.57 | 23.1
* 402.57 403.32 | 15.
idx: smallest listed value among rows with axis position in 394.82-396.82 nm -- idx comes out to 19.2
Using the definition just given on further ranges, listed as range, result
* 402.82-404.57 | 13.64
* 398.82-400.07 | 18.43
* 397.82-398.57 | 36.11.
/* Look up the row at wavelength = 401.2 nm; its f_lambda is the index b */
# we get 16.64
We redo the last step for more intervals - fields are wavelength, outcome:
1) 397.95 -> 36.62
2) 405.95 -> 15.91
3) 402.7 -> 14.86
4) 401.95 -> 15.73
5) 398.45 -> 36.11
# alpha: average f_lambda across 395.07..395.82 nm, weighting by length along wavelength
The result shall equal 22.8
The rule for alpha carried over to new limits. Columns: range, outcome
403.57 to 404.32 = 14.3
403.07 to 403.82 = 15.2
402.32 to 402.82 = 15.3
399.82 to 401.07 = 18.3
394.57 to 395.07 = 13.5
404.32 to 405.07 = 15.7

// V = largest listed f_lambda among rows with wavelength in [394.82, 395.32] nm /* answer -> 22.03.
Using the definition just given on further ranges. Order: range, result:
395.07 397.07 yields 30.19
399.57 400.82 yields 21.74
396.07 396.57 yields 24.45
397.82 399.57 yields 37.63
